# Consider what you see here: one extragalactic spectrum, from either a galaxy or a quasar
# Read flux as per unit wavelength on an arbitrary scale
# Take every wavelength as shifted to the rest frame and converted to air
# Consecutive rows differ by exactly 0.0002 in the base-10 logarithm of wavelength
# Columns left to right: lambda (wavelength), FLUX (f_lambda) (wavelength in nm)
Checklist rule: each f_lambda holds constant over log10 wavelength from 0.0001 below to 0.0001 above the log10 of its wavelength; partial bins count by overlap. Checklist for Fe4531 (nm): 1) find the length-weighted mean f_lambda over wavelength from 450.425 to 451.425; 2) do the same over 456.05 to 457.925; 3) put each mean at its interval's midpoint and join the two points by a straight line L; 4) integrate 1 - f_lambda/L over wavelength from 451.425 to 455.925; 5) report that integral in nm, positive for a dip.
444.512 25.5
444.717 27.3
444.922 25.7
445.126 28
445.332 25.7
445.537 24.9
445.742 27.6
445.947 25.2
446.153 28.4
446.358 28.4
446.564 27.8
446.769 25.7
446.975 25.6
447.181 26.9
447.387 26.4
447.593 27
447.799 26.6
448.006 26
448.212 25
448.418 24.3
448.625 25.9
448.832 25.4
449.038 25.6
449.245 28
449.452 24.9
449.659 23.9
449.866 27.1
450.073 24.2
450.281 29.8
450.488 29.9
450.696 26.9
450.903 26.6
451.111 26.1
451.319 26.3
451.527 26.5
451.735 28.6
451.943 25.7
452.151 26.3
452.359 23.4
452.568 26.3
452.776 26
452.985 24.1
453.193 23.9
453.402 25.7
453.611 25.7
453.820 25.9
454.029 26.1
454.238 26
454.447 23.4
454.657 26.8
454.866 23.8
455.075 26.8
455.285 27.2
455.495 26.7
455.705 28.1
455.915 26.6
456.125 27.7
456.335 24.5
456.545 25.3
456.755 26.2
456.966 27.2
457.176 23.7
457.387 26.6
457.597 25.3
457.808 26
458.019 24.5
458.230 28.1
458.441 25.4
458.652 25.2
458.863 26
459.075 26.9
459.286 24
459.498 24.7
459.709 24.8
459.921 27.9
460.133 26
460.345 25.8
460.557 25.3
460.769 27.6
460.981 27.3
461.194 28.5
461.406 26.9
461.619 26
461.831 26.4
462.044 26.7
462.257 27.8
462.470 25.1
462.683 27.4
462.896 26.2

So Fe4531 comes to 0.10 nm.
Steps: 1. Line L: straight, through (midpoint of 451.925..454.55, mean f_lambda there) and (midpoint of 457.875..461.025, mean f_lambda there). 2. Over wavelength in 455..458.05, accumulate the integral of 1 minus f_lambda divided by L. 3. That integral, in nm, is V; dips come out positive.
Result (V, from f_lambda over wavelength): -0.07 nm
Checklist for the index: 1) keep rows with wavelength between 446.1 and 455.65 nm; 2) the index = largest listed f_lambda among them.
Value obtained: 29.9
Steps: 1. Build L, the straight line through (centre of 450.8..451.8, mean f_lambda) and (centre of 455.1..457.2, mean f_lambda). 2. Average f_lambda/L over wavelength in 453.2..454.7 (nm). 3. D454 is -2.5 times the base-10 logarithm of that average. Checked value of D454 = 0.045 mag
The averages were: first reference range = 26.7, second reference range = 26.4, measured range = 25.5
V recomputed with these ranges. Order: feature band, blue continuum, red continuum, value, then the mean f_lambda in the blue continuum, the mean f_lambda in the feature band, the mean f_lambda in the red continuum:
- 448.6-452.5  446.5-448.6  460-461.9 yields -0.02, 26.1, 26.4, 26.7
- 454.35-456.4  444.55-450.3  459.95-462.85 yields 0.02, 26.3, 26.2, 26.7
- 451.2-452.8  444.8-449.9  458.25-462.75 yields 0.01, 26.2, 26.1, 26.3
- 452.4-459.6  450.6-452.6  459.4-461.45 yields 0.17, 26.3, 25.8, 26.5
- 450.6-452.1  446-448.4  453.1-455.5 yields -0.04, 26.6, 26.7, 25.6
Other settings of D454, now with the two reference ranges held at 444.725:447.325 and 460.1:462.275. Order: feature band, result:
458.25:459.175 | 0.03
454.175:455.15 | 0.06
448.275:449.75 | 0.05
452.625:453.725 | 0.07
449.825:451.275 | -0.02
